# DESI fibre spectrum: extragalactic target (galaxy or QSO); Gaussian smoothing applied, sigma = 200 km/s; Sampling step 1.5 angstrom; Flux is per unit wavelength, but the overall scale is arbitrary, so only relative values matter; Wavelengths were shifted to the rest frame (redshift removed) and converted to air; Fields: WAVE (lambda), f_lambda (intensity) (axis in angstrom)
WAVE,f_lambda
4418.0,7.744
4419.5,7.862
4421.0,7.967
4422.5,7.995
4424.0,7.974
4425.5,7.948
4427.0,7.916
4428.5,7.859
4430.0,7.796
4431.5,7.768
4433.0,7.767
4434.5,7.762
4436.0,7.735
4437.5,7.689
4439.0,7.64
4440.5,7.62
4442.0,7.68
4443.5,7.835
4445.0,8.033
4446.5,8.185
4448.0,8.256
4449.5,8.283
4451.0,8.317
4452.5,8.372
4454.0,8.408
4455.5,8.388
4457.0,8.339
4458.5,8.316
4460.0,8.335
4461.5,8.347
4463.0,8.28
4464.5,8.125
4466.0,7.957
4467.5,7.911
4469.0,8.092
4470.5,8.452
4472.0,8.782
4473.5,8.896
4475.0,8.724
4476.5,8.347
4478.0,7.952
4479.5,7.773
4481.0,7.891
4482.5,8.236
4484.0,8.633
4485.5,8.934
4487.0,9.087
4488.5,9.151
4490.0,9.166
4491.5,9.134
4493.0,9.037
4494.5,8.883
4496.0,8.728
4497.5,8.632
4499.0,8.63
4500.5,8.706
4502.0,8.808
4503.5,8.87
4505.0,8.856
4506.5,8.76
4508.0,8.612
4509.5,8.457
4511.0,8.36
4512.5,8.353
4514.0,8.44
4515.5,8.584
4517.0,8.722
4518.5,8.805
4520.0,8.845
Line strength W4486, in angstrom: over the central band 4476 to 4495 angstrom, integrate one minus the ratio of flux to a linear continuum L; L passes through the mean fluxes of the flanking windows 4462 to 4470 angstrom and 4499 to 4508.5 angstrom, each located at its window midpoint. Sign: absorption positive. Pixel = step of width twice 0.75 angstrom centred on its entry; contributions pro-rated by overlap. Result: -0.43 angstrom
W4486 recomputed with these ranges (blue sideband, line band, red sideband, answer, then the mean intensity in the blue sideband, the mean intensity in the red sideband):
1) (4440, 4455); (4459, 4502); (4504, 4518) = -0.9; 8.11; 8.58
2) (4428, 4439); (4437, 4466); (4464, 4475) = -0.3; 7.76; 8.35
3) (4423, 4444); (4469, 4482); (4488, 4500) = 0.3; 7.79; 8.91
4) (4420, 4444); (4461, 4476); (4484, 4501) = 0.2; 7.81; 8.91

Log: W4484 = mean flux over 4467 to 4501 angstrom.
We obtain 8.6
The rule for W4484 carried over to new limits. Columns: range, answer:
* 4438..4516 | 8.43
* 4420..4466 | 8.03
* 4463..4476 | 8.36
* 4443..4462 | 8.27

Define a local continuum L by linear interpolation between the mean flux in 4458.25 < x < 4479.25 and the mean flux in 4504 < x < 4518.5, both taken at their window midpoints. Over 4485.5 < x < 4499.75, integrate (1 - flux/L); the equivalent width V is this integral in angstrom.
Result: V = -0.8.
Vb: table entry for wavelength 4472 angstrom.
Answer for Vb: 8.782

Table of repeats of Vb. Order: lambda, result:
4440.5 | 7.62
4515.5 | 8.584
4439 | 7.64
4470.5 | 8.452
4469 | 8.092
